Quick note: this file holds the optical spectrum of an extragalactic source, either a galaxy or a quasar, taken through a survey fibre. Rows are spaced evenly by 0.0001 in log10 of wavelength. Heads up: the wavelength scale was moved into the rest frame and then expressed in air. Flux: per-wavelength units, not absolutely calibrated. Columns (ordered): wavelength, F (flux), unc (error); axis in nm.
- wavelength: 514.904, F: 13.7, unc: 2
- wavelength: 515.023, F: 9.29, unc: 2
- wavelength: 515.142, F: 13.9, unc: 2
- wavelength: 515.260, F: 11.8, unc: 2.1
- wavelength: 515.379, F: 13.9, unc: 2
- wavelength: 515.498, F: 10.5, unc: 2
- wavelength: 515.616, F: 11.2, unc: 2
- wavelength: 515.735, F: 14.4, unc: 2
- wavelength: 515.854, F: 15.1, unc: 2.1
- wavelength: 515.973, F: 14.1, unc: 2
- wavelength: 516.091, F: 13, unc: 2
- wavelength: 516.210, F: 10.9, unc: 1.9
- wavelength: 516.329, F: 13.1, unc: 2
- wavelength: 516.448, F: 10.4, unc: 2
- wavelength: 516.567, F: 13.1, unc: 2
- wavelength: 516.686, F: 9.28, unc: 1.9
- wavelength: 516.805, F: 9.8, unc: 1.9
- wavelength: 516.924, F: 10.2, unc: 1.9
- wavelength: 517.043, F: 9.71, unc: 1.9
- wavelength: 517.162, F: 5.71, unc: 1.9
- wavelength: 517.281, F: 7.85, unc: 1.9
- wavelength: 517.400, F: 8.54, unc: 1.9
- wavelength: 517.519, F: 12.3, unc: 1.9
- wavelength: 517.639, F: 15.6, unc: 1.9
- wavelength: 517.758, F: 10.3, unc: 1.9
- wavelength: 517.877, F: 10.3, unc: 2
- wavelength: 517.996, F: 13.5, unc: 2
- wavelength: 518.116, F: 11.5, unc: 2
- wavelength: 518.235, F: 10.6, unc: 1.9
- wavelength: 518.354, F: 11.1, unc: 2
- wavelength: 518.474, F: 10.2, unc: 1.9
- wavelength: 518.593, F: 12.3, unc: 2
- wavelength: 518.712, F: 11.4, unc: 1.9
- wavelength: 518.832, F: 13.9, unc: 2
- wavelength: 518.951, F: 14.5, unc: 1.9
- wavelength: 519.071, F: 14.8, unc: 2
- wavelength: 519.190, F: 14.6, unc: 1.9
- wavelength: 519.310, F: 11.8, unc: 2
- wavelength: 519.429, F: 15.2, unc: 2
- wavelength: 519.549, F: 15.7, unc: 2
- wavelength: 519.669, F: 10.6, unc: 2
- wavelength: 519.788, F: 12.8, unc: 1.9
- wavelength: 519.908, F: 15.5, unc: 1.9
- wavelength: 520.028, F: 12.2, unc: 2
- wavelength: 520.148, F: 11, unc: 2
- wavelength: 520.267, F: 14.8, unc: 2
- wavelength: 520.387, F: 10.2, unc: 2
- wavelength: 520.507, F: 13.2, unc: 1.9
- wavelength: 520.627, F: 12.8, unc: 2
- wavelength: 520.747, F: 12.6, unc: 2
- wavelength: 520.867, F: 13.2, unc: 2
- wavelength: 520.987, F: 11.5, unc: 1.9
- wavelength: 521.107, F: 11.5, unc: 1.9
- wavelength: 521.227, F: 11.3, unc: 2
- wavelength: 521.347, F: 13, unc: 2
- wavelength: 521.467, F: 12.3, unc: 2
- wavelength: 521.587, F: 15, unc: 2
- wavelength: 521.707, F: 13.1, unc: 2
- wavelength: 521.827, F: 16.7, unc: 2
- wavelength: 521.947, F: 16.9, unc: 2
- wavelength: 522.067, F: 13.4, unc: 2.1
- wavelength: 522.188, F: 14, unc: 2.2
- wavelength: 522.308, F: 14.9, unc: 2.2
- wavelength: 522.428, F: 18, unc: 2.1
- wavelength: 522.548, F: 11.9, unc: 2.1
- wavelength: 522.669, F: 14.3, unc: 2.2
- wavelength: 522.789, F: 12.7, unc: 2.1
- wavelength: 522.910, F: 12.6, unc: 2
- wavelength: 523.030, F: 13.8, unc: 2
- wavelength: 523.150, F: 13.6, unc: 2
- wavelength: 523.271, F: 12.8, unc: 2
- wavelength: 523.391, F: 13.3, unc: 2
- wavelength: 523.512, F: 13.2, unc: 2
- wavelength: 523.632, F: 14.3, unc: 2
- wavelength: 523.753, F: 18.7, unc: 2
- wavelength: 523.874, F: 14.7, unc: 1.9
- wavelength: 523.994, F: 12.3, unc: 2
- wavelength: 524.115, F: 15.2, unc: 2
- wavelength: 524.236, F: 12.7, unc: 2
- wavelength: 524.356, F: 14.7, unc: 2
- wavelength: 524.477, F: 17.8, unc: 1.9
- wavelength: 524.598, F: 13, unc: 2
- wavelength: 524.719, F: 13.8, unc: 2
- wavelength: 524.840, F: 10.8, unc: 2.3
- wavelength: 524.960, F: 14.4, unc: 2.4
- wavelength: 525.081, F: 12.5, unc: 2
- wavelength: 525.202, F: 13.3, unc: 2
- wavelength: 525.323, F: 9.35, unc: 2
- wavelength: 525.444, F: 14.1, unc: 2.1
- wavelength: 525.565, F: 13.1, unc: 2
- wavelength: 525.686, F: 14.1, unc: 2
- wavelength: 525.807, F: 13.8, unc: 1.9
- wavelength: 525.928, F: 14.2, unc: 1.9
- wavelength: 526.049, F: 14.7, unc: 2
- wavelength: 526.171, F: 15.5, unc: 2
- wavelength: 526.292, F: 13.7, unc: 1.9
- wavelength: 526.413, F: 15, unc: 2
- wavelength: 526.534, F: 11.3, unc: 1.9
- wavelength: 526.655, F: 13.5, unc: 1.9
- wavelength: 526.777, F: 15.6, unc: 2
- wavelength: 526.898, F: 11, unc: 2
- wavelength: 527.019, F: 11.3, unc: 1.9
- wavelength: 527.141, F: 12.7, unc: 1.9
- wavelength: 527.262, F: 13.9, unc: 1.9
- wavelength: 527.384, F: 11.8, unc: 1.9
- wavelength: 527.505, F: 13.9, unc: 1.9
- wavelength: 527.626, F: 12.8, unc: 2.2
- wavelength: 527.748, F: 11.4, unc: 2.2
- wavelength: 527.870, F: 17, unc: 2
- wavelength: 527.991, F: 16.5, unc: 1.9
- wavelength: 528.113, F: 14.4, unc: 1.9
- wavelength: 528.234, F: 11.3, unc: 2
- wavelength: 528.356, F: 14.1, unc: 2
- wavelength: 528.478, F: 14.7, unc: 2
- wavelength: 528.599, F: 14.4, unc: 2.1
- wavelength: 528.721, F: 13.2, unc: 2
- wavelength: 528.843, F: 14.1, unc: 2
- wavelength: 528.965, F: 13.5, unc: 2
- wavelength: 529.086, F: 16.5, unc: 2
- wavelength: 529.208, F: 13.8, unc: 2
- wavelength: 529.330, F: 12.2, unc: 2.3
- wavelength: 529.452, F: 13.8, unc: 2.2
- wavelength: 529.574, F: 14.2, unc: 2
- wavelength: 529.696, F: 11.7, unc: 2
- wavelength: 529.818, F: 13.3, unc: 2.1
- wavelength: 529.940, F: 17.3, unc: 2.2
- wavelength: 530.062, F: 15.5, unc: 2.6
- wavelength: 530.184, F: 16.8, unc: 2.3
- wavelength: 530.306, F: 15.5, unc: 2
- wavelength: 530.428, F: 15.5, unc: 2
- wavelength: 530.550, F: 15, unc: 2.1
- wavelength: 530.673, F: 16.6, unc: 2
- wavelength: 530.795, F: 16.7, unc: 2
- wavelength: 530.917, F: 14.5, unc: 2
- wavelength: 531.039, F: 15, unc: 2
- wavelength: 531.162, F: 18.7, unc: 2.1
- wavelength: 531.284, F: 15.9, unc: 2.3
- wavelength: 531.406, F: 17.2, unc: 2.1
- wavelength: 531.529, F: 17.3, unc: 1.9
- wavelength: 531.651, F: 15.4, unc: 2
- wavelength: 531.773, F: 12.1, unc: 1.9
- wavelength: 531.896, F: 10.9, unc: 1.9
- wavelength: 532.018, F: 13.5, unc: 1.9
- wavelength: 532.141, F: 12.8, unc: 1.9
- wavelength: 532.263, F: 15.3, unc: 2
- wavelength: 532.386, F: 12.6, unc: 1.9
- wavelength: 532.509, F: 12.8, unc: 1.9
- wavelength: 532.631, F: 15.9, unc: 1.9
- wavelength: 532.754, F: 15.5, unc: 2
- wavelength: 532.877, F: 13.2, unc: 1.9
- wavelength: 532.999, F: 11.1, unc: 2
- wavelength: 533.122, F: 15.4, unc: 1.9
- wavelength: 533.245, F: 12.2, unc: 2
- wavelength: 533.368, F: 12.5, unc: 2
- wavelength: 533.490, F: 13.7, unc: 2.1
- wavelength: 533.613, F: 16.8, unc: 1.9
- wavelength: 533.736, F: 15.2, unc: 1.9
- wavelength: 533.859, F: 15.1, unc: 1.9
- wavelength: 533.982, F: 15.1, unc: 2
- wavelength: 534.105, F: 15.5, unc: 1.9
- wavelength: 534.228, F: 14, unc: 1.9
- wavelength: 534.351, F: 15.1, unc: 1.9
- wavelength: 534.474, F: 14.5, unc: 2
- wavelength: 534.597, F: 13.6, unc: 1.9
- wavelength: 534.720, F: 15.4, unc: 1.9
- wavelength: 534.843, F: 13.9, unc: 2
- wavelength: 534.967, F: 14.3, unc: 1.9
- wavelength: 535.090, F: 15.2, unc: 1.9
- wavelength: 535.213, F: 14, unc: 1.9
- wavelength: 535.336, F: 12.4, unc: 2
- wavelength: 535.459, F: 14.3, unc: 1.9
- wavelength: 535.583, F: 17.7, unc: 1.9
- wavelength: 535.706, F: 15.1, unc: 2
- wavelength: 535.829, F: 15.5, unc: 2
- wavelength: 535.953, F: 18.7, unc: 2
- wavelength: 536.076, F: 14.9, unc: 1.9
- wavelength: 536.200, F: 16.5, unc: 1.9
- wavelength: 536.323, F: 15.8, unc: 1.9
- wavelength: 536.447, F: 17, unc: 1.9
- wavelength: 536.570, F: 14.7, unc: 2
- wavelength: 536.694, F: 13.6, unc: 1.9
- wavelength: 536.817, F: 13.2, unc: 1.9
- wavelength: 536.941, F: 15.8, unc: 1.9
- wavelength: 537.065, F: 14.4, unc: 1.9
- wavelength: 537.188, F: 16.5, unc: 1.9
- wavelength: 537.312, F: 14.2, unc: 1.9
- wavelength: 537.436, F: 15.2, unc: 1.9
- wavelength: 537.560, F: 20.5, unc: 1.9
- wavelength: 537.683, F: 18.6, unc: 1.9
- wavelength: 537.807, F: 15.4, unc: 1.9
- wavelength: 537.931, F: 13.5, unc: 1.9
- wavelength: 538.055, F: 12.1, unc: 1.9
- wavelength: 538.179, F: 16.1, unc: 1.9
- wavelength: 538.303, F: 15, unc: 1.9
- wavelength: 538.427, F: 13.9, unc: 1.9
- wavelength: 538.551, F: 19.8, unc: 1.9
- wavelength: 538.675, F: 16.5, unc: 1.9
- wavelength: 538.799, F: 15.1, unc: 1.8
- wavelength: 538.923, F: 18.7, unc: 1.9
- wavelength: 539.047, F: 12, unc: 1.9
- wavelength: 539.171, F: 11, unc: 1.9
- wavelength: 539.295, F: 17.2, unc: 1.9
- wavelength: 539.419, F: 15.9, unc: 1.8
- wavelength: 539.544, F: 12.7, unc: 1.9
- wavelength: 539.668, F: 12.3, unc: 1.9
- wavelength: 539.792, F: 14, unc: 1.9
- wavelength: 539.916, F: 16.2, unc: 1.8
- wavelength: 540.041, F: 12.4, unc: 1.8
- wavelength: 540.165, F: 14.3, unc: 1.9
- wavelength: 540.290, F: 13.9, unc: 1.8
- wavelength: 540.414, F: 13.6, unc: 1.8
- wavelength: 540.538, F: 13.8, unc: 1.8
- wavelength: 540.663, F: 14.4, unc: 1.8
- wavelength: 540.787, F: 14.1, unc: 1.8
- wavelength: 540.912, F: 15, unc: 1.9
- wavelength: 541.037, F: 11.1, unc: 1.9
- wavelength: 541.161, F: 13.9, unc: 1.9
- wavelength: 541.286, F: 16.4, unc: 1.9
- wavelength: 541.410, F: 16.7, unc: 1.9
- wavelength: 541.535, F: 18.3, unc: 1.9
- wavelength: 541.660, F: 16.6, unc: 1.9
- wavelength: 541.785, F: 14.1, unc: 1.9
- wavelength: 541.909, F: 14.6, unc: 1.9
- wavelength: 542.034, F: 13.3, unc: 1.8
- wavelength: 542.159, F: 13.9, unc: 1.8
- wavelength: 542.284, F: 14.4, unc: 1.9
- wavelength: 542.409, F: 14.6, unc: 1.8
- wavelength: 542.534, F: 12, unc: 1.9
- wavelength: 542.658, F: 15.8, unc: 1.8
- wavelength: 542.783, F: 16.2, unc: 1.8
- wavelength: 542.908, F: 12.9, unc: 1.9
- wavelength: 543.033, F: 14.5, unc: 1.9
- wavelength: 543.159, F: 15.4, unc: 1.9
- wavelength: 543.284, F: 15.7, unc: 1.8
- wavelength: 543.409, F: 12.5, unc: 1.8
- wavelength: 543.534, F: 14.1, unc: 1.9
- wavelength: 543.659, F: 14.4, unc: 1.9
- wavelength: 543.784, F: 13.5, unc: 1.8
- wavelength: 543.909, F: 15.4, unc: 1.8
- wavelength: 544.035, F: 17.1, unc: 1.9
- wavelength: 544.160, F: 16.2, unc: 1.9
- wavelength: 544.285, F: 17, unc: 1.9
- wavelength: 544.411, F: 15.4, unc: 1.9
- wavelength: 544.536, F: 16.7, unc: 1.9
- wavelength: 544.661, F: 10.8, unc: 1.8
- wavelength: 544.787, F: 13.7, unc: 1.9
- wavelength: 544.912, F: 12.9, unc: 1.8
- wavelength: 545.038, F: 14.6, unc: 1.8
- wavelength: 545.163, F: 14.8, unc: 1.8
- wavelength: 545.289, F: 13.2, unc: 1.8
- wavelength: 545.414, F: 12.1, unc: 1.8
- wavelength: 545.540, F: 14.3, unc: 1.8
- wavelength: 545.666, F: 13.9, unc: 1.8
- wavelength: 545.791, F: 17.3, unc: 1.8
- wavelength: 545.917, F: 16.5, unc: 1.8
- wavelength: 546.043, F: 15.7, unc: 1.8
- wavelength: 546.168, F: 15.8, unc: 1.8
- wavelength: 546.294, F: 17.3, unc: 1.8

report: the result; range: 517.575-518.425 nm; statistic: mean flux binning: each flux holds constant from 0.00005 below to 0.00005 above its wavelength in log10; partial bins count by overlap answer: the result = 11.8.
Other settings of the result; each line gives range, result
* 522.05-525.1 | 14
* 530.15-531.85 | 15.8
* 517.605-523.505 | 13.1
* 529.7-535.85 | 14.7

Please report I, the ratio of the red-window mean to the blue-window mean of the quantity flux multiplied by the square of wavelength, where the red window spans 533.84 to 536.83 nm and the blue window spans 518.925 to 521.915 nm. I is 1.2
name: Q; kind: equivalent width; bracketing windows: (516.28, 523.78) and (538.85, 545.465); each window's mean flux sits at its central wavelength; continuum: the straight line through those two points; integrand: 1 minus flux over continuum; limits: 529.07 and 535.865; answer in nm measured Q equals -0.48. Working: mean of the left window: 12.7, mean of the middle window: 14.6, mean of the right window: 14.5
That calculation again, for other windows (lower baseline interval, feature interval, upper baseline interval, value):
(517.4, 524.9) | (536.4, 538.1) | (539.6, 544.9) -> -0.13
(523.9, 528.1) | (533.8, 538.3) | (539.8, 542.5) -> -0.32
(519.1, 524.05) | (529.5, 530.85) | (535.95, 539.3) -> -0.06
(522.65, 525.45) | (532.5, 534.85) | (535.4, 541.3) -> 0.03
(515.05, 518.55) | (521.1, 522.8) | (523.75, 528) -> -0.18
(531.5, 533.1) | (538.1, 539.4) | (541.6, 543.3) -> -0.12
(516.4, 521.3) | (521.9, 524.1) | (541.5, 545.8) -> -0.33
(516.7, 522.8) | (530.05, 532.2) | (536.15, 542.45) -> -0.20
